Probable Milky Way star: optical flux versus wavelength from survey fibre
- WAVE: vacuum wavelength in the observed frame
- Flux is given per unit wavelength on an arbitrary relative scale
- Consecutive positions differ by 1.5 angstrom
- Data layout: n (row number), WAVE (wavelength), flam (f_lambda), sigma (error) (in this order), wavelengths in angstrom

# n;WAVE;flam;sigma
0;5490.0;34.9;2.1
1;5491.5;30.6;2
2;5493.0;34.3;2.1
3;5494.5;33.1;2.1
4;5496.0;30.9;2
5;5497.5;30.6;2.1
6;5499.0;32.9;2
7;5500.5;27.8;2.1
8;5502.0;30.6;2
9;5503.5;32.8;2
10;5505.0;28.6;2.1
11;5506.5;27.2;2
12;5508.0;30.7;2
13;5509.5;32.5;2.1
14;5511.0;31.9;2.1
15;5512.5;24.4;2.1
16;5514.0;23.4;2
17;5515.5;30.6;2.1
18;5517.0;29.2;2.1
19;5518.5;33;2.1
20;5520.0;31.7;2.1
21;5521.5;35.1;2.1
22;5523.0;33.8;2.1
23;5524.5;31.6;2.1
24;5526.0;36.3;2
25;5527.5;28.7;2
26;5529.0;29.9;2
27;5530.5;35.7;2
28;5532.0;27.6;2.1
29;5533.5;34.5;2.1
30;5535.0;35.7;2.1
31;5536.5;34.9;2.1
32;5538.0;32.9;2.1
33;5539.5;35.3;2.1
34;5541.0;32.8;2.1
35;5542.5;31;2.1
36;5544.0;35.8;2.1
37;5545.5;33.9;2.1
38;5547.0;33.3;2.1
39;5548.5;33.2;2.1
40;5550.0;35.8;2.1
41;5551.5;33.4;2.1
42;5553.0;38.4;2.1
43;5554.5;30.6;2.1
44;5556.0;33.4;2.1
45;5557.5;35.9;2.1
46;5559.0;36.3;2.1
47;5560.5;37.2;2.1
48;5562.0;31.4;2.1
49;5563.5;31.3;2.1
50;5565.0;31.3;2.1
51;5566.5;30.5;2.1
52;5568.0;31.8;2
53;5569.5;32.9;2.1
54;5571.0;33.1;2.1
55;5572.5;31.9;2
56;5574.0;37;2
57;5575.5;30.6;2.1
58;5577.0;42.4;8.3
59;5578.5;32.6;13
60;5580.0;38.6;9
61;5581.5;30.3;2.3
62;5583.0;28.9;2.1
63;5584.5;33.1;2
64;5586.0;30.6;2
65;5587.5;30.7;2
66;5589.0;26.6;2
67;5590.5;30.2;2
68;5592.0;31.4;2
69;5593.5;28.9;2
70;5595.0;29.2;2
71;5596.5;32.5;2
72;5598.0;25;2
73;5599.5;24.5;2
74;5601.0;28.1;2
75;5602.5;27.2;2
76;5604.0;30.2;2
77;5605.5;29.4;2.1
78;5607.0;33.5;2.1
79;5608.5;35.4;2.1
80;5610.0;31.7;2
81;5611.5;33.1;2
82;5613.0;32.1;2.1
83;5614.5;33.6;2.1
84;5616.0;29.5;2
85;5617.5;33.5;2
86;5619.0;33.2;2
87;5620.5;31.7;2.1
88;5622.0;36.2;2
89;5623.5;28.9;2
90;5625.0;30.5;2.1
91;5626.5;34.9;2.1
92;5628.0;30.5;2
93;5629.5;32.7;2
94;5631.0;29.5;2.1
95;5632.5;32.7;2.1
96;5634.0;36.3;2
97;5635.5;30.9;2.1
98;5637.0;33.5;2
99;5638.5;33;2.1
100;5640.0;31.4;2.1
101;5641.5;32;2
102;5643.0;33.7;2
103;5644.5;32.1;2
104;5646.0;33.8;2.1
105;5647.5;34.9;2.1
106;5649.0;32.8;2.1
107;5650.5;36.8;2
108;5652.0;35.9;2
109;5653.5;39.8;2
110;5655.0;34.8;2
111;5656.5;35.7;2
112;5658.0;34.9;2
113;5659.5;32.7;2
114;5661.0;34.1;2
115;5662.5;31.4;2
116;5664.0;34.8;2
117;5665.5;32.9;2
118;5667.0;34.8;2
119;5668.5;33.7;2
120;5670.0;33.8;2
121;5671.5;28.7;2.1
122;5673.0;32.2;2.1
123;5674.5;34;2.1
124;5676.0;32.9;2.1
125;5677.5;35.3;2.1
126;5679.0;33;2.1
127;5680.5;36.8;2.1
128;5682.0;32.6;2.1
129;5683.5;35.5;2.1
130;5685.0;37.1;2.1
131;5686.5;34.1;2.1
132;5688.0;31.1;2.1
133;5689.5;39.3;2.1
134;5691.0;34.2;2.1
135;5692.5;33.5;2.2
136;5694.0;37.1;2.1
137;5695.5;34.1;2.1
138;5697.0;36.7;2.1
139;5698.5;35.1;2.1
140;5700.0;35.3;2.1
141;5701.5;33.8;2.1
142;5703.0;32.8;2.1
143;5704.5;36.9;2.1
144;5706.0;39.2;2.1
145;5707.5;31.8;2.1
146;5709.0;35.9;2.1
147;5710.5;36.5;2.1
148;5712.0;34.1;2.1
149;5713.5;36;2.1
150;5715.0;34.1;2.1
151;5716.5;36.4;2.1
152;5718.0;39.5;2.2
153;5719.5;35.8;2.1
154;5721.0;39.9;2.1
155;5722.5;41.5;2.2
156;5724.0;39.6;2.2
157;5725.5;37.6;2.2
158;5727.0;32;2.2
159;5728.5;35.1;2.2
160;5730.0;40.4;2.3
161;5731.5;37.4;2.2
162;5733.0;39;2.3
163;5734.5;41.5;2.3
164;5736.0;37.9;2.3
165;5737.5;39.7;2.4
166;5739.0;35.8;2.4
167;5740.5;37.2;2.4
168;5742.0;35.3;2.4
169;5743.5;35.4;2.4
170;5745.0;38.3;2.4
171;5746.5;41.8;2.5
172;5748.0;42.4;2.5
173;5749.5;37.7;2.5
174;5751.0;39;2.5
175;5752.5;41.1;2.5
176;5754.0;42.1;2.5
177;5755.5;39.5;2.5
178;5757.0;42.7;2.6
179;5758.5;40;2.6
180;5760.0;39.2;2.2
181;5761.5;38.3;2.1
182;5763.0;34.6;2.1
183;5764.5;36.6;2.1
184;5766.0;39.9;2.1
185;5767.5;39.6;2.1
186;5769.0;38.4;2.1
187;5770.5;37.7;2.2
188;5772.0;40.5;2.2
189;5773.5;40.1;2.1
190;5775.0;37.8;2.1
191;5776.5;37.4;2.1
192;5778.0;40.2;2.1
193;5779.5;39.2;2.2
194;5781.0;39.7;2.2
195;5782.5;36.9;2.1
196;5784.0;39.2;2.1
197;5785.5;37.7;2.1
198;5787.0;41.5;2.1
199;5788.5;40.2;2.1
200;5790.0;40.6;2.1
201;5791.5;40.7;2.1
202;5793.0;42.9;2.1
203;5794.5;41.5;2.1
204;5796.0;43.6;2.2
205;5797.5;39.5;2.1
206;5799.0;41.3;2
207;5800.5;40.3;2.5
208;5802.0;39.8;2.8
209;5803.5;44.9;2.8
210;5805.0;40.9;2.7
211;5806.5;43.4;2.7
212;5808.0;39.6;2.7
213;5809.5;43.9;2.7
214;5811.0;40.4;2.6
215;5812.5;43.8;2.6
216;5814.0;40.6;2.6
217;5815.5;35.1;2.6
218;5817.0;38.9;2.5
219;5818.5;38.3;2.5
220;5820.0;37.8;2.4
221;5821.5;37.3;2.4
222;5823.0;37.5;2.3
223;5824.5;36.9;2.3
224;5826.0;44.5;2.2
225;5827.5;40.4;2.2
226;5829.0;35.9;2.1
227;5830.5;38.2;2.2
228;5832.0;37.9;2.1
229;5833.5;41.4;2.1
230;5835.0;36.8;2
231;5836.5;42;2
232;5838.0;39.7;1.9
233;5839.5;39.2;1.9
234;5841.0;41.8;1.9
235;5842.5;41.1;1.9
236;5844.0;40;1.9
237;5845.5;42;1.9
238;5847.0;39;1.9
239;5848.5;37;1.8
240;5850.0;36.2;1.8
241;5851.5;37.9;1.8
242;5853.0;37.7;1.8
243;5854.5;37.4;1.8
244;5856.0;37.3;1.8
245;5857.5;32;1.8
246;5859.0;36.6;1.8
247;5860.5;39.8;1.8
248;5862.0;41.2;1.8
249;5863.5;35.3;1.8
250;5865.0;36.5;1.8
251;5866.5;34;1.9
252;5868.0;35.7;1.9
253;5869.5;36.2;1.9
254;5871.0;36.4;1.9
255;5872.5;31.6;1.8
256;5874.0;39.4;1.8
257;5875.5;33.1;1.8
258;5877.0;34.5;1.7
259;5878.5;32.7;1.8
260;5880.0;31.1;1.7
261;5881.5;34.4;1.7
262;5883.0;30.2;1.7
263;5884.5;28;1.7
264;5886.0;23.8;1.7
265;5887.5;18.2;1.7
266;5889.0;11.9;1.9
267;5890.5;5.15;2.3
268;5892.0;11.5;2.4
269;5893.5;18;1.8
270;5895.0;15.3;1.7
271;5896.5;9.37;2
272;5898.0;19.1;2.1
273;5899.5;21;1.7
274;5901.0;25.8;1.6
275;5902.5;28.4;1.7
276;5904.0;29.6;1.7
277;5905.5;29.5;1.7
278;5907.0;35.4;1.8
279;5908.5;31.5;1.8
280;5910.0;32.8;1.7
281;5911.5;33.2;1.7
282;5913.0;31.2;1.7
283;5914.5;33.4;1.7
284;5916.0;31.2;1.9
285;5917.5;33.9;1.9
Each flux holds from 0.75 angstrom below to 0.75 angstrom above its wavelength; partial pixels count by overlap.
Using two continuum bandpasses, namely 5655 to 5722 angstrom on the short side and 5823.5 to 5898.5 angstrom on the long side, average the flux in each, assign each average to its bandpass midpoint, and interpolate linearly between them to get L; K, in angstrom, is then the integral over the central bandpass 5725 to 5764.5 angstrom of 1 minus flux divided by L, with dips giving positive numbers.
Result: -4.88 angstrom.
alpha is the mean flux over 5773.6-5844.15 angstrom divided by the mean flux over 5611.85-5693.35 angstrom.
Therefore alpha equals 1.2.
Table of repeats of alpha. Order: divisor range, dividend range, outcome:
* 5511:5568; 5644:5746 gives 1.09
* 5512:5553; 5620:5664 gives 1.03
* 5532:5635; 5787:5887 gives 1.18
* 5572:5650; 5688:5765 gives 1.17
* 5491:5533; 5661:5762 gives 1.18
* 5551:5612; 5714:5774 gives 1.20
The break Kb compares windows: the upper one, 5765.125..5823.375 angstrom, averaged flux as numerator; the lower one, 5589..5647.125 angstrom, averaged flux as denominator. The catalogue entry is 1.27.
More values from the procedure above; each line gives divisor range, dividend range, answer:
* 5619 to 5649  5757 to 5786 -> 1.19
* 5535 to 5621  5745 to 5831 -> 1.23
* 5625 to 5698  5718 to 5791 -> 1.14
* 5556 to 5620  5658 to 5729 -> 1.10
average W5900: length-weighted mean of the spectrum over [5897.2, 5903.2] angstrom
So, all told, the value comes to 23.4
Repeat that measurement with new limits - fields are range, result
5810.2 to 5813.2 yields 42.1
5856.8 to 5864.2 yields 37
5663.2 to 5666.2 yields 33.8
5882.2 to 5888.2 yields 25.2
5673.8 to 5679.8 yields 33.8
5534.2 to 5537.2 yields 35.3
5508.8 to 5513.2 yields 29.6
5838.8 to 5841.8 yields 40.5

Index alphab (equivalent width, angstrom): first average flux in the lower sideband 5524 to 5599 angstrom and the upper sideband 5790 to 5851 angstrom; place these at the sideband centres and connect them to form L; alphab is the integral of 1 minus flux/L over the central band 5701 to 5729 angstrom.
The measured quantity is 0.60 angstrom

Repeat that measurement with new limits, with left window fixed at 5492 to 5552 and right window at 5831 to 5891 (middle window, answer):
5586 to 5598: 1.0 angstrom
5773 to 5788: -2.2 angstrom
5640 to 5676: -0.9 angstrom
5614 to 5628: 0.2 angstrom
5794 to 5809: -3.2 angstrom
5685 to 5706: -1.1 angstrom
